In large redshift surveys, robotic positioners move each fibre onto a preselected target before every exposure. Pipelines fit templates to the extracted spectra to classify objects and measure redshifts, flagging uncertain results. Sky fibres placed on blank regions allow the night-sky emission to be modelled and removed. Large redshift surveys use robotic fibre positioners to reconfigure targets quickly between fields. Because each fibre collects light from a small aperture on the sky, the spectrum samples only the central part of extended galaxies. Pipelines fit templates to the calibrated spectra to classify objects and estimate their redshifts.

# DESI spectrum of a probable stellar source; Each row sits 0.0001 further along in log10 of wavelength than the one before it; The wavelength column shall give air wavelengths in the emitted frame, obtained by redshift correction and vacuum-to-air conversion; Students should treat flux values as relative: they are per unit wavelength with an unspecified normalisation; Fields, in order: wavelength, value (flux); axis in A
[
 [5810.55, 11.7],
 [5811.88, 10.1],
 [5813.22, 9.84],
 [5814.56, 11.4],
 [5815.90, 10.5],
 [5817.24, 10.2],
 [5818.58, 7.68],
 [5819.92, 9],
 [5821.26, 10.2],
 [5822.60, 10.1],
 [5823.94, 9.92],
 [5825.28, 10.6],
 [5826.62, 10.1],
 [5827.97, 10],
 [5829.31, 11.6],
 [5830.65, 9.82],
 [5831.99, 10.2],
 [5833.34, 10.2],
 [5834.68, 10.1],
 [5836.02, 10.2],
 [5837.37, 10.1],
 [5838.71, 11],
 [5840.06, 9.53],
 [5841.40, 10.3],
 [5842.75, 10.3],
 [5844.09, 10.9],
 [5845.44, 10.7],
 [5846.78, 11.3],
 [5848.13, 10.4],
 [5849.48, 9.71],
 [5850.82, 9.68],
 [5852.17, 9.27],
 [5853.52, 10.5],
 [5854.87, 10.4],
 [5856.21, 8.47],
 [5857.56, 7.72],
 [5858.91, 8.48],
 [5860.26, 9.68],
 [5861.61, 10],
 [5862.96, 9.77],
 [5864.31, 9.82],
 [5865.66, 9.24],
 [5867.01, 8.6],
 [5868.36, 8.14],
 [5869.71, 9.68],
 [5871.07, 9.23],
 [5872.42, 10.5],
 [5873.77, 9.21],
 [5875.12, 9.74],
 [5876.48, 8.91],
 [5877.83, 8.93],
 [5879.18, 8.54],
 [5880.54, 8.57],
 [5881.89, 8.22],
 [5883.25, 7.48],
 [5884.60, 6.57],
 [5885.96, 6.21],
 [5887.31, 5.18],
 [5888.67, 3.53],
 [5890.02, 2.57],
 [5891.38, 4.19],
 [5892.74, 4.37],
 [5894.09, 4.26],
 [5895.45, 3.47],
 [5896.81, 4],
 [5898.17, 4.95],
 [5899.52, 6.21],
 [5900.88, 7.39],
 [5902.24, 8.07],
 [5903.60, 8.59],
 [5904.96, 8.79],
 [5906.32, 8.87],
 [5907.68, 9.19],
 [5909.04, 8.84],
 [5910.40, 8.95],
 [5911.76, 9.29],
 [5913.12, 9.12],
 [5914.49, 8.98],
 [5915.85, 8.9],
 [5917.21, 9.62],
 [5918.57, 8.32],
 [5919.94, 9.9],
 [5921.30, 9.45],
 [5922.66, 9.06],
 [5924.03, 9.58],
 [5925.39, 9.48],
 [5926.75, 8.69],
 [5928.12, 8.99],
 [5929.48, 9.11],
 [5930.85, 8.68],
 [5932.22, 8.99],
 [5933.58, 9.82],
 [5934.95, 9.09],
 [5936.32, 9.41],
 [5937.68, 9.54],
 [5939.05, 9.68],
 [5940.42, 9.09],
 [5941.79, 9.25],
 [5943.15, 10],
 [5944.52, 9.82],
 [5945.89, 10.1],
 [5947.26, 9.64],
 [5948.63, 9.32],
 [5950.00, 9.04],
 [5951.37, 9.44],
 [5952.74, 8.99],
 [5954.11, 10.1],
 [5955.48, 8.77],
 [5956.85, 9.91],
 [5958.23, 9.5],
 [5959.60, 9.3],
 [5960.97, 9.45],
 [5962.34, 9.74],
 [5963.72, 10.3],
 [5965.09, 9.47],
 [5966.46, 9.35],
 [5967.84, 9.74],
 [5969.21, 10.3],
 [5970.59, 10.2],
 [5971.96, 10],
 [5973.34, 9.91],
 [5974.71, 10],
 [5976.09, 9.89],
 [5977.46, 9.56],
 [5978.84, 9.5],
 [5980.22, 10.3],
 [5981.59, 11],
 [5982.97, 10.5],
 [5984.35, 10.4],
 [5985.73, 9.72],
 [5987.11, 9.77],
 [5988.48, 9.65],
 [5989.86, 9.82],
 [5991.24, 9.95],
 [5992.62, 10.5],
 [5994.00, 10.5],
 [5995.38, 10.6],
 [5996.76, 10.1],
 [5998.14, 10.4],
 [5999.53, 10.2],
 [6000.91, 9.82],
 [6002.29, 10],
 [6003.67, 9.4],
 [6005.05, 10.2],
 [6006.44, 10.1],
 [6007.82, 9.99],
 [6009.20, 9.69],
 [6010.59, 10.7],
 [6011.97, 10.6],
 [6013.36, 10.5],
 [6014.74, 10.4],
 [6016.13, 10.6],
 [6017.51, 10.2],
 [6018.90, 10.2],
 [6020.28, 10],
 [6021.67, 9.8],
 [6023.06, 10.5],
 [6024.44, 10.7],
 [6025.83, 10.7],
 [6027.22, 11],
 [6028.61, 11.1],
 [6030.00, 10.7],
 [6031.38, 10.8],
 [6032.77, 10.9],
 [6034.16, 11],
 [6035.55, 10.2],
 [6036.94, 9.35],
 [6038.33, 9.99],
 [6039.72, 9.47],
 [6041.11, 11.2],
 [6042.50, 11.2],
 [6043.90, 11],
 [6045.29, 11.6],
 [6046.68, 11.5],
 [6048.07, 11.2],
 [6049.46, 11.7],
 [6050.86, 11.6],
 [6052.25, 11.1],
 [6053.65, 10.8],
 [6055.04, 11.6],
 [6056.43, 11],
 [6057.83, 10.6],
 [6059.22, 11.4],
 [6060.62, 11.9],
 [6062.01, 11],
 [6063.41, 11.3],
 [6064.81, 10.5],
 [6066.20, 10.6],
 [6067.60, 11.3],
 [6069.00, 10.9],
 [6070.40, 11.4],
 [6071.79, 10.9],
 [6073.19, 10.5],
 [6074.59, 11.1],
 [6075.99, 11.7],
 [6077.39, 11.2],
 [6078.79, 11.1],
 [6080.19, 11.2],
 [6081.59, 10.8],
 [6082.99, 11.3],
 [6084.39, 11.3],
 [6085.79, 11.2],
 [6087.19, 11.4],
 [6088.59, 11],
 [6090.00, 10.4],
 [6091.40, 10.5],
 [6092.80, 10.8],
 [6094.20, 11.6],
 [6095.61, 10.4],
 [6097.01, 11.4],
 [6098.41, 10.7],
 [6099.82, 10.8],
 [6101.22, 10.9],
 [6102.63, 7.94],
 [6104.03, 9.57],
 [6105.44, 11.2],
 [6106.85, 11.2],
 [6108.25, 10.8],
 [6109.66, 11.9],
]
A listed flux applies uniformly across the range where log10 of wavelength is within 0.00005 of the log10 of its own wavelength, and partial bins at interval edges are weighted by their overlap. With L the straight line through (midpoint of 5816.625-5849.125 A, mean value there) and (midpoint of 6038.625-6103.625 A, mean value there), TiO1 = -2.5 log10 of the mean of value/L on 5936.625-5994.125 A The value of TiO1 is 0.09 mag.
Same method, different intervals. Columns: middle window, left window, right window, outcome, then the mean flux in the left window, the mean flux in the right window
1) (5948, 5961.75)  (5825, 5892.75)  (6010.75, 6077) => 0.06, 9.02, 10.8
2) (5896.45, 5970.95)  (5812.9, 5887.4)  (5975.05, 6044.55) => 0.10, 9.54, 10.3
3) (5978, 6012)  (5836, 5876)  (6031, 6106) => 0.04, 9.74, 10.9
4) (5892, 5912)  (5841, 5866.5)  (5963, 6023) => 0.38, 9.81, 10.1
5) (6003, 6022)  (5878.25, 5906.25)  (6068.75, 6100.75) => -0.11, 6.15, 11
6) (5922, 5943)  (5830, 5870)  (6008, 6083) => 0.11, 9.81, 10.8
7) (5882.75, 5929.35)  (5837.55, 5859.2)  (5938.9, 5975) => 0.30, 9.95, 9.64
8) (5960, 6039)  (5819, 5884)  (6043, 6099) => 0.05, 9.68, 11.1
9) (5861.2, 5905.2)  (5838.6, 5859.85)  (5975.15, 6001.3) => 0.33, 9.88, 10.1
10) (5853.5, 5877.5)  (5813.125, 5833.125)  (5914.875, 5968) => 0.06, 10.1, 9.4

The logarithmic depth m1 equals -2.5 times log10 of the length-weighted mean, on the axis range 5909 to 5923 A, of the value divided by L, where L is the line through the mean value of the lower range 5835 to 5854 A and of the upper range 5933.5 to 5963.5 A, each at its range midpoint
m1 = 0.07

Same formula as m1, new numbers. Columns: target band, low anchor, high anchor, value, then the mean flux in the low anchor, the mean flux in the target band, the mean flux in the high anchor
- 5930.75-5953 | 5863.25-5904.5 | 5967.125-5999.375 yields -0.07 mag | 7.18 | 9.43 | 10.1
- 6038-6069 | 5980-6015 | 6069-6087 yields -0.02 mag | 10.2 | 11.1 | 11.1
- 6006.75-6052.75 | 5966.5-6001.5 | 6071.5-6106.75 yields -0.02 mag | 10.1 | 10.6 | 10.8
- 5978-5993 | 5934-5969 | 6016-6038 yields -0.01 mag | 9.53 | 10.1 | 10.5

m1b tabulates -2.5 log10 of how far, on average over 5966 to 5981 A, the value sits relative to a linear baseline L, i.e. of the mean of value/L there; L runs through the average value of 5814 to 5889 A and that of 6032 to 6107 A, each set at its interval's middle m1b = 0.038 mag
